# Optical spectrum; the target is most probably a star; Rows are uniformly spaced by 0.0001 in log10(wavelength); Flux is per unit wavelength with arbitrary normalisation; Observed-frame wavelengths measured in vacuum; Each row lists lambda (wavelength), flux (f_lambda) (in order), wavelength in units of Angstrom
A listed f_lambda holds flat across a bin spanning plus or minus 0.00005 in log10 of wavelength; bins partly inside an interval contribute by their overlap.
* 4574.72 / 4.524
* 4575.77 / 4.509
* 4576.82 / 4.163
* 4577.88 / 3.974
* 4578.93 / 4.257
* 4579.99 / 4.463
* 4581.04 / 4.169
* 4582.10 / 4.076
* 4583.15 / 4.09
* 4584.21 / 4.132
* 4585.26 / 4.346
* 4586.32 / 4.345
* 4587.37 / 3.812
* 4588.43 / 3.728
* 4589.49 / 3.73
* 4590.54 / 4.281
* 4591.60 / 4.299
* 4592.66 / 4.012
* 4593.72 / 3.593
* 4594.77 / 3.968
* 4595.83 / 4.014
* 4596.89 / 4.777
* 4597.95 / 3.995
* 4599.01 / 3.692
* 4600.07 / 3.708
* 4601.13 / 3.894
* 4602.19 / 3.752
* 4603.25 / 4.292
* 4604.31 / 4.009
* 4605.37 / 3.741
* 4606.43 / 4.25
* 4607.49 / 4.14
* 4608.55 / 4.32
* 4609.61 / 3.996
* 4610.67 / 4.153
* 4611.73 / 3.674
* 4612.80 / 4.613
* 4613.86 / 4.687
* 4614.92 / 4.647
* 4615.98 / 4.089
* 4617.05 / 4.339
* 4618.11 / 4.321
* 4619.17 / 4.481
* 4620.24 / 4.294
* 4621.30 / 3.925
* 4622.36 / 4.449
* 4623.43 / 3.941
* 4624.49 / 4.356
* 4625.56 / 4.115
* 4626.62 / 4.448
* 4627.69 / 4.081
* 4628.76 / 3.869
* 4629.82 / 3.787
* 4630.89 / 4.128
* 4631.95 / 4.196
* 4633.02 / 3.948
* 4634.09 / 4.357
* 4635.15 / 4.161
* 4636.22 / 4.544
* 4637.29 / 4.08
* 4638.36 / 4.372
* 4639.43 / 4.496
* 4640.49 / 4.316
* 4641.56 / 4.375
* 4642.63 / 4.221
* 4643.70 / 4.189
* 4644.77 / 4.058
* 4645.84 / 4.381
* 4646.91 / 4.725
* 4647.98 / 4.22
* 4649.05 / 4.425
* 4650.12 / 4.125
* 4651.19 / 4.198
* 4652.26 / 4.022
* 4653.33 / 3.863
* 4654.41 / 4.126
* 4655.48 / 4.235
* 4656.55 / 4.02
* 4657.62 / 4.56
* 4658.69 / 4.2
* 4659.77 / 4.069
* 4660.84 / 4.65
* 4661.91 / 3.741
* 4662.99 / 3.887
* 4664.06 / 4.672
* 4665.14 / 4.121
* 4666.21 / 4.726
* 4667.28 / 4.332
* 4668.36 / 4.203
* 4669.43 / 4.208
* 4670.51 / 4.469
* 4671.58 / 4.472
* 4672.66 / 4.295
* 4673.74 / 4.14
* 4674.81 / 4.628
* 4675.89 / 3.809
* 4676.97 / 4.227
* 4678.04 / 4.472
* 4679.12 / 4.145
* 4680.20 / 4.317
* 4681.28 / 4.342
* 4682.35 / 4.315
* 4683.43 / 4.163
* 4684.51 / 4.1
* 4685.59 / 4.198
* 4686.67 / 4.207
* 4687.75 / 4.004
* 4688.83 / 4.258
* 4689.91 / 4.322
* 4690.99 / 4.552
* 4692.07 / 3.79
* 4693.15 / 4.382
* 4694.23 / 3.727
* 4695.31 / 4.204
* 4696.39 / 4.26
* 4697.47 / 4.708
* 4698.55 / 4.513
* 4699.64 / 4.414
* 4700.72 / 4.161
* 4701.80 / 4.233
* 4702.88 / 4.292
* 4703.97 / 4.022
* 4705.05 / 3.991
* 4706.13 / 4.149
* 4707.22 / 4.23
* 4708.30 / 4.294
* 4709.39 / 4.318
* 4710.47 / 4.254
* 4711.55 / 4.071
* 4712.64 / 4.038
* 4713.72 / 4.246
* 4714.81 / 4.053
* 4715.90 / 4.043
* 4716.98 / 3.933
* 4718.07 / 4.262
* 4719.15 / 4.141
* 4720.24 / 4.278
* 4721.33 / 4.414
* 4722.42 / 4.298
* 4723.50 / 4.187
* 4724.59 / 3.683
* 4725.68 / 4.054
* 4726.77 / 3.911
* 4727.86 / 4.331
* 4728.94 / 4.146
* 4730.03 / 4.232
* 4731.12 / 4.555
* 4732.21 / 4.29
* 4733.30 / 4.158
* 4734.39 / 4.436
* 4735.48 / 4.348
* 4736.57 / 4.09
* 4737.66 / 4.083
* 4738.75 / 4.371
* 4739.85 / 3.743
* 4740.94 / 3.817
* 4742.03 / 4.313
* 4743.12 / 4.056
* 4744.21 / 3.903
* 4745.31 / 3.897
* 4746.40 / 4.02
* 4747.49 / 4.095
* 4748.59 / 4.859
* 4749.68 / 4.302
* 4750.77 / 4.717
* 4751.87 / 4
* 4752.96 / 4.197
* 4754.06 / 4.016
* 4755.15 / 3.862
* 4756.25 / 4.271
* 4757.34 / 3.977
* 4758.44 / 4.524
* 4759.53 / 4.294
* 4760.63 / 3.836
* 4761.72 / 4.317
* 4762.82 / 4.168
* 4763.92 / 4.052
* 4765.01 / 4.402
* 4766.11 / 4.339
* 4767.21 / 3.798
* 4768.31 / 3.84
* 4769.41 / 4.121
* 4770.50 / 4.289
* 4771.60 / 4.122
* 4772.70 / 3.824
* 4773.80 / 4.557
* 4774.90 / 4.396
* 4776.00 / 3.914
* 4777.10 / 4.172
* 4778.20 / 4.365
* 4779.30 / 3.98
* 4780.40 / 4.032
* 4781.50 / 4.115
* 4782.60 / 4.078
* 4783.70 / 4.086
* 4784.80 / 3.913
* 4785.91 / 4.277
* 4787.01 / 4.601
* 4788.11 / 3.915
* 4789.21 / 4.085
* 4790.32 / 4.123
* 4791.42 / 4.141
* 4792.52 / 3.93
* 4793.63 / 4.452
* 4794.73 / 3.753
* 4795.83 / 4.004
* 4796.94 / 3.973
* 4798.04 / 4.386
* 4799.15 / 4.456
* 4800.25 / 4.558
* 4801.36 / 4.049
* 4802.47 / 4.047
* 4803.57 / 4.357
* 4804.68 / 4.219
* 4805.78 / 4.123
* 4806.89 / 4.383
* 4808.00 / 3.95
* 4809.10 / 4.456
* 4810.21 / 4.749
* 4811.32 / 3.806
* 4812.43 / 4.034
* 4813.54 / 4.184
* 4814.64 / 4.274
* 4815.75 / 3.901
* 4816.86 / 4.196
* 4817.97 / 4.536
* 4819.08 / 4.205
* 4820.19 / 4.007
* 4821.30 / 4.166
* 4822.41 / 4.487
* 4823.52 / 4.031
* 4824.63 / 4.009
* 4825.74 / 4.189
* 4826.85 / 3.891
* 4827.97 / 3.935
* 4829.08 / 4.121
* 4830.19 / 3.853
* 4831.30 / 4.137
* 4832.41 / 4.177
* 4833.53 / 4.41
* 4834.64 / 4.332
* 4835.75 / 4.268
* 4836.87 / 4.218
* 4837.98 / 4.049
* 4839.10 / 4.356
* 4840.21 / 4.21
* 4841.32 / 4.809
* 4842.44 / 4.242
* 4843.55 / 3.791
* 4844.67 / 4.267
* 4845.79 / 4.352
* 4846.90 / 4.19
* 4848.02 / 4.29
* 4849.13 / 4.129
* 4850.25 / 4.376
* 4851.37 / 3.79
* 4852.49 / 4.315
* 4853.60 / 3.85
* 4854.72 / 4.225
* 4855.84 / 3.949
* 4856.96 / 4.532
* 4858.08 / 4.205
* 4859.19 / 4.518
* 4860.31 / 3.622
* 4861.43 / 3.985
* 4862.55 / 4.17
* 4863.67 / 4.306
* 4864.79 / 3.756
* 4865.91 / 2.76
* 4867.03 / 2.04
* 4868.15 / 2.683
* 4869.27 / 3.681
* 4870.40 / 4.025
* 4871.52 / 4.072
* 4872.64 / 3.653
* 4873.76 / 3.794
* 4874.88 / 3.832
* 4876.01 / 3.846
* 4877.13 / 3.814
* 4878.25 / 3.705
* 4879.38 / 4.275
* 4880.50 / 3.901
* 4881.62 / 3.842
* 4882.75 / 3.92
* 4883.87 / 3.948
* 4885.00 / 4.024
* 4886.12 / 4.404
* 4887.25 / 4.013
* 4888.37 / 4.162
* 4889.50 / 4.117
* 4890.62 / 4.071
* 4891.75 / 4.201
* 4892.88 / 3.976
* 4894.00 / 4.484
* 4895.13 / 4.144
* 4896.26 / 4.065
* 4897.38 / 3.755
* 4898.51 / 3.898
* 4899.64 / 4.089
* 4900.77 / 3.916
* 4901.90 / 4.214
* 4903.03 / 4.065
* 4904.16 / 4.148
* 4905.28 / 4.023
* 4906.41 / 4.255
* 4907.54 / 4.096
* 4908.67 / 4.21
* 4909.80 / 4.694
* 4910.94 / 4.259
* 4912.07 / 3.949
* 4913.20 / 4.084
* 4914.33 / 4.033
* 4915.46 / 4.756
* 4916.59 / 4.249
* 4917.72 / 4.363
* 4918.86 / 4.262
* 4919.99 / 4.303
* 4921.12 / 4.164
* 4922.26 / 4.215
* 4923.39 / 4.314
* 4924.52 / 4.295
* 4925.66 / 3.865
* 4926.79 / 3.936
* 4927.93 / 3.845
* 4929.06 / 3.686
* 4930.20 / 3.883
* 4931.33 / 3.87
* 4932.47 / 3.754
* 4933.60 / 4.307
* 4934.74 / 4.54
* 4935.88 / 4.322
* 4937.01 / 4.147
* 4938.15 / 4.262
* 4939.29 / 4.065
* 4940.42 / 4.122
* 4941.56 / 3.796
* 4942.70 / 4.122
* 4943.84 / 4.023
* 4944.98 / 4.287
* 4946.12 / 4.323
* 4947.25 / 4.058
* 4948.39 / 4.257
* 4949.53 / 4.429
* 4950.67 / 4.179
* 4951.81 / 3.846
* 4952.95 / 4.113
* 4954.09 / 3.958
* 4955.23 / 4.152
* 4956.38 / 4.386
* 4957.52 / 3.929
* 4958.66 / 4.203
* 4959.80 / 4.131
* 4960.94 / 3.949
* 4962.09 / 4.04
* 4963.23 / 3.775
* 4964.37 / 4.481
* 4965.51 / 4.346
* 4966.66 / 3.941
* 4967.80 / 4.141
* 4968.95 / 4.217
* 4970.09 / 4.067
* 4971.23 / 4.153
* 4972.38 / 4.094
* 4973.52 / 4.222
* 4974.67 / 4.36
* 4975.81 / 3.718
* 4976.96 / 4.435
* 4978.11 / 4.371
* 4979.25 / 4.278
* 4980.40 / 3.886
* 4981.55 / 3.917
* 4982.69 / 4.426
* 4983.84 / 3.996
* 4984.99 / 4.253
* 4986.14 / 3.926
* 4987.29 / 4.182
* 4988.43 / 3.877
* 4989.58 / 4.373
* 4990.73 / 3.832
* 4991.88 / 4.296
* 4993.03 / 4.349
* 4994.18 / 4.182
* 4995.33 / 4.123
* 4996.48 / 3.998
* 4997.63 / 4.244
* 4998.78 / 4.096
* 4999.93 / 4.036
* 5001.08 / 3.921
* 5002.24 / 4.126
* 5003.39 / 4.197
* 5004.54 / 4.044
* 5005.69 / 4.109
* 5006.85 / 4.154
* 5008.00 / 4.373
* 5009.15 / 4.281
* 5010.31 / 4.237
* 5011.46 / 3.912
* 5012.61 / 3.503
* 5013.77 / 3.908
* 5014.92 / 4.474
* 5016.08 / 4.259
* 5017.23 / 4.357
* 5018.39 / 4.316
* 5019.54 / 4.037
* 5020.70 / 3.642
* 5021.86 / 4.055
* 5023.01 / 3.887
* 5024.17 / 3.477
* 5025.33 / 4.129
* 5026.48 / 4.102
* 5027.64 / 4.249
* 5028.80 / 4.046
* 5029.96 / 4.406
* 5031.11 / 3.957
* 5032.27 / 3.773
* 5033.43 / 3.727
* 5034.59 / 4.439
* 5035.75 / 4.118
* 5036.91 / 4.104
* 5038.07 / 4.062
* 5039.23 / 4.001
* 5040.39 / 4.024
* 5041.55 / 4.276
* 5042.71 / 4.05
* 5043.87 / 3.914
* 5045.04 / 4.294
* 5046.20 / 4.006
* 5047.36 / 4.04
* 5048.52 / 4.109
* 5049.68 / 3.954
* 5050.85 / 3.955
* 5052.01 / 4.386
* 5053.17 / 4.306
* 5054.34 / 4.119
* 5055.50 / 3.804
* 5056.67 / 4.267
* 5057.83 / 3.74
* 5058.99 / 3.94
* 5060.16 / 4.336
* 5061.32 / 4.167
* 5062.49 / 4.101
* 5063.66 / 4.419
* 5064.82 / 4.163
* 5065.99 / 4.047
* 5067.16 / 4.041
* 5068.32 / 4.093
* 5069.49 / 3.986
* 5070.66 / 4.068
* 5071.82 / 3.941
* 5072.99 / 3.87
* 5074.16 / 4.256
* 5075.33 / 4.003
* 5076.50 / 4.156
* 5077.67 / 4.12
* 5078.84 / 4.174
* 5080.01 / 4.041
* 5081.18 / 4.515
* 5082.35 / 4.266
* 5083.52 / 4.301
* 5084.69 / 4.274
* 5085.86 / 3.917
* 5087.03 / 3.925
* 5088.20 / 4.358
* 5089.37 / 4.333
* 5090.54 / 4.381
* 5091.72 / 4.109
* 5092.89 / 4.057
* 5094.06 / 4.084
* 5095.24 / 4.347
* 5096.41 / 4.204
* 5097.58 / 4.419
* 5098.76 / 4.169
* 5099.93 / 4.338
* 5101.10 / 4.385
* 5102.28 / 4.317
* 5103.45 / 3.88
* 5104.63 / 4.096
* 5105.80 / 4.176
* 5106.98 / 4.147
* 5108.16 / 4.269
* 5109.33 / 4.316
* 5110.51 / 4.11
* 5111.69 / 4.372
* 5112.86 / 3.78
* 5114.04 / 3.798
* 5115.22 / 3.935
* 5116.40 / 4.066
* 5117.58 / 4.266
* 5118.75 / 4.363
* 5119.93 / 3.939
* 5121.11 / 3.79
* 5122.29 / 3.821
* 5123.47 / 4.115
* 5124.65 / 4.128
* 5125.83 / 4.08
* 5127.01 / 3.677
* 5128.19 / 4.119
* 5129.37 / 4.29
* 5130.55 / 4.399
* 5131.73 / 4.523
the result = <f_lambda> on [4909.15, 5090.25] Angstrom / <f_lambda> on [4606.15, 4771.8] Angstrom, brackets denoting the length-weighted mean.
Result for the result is 0.98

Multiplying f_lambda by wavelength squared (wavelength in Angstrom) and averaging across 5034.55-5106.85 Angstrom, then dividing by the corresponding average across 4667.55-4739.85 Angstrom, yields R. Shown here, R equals 1.14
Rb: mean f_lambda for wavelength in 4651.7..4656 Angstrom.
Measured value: 4.06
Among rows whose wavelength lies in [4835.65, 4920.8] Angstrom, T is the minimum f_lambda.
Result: 2.04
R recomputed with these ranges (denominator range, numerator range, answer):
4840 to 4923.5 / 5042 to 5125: 1.11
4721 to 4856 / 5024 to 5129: 1.11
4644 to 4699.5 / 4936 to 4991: 1.10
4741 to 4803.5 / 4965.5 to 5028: 1.08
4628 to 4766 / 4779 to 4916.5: 1.03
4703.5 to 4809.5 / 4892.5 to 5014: 1.08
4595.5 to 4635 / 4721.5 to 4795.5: 1.06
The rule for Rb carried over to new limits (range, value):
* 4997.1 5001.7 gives 4.07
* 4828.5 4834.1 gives 4.14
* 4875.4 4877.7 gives 3.83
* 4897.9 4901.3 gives 3.96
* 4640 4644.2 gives 4.27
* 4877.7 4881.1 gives 3.96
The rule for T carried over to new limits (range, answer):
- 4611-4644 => 3.674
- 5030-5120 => 3.727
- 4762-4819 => 3.753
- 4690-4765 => 3.683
